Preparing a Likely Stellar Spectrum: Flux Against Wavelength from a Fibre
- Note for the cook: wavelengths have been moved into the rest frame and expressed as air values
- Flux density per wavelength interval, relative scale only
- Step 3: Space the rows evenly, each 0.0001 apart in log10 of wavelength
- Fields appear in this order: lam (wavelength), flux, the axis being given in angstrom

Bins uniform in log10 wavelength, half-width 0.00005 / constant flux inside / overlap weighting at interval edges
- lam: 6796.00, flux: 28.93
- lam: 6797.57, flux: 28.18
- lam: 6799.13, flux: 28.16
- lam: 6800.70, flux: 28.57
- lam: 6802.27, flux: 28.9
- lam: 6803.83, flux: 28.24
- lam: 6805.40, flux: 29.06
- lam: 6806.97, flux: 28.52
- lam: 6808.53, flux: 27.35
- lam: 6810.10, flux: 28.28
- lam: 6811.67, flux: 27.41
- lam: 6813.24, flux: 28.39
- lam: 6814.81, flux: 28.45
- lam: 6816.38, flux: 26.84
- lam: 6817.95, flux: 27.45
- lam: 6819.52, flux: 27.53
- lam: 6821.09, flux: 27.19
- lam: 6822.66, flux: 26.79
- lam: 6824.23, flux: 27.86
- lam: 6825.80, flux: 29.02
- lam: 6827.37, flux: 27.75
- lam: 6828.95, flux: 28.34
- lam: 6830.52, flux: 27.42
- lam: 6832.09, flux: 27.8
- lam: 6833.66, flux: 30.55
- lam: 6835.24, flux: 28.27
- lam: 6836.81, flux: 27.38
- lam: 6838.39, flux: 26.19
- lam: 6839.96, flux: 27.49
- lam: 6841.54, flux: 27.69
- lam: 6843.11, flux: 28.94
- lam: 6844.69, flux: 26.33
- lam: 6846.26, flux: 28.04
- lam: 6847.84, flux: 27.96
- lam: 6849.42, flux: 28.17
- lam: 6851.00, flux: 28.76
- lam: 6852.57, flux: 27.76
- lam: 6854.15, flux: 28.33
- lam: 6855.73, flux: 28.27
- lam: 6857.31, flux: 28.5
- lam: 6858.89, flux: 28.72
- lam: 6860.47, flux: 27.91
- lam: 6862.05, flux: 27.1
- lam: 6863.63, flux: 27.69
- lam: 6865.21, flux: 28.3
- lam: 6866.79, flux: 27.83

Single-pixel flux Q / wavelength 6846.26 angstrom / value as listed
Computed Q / 28.04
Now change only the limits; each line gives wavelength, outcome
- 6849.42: 28.17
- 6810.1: 28.28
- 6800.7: 28.57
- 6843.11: 28.94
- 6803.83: 28.24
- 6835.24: 28.27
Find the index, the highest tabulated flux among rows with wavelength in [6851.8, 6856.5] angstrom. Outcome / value 28.33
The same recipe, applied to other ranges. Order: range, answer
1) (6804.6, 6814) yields 29.06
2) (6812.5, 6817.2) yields 28.45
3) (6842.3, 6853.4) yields 28.94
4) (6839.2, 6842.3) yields 27.69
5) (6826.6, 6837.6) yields 30.55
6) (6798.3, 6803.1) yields 28.9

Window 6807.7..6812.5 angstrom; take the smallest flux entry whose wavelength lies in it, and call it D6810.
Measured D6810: 27.35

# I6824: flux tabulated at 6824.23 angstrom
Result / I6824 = 27.86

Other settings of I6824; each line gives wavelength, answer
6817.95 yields 27.45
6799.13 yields 28.16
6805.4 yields 29.06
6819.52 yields 27.53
